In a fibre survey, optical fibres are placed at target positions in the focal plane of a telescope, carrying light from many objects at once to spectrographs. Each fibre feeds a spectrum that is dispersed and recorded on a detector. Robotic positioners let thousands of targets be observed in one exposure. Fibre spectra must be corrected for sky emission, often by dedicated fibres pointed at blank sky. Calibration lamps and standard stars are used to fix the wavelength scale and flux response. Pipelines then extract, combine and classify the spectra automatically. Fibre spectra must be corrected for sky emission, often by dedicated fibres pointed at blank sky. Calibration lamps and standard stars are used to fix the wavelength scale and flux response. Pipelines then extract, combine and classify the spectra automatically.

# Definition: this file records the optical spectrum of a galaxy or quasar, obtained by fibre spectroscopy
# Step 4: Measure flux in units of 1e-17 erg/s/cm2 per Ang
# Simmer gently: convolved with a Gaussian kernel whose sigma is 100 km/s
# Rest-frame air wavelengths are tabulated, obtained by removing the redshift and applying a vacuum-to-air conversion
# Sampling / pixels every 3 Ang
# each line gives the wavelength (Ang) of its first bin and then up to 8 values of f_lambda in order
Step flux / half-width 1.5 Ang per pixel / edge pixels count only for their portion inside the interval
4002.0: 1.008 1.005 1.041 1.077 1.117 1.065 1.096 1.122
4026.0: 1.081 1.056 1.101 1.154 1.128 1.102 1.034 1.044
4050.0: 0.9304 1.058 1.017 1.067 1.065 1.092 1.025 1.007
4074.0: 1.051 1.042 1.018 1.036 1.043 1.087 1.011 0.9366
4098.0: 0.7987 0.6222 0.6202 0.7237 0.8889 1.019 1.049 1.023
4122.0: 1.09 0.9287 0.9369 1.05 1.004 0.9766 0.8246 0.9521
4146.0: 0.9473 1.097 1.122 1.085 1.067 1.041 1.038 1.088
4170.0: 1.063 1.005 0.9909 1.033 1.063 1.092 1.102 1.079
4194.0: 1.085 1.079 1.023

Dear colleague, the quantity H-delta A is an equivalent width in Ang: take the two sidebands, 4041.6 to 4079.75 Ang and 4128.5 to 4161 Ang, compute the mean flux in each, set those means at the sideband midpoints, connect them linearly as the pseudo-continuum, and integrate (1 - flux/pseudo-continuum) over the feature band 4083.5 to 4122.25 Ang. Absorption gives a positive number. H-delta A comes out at 4.2 Ang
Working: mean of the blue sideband 1.04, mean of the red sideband 1.01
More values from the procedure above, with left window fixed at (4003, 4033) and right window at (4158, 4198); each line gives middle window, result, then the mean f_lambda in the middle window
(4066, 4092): 0.74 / 1.04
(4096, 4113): 4.84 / 0.762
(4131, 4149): 1.68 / 0.963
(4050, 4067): 0.37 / 1.05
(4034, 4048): -0.26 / 1.09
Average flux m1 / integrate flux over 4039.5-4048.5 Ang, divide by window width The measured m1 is 1.06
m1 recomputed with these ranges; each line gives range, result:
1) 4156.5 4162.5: 1.05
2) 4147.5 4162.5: 1.08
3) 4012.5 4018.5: 1.09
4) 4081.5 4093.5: 1.04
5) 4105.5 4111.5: 0.806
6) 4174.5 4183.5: 1.03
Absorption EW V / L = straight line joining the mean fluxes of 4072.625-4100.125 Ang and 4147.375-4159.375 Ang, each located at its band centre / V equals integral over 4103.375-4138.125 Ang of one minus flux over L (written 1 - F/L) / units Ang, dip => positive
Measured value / 3.1 Ang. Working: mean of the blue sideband 0.994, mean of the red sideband 1.09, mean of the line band 0.95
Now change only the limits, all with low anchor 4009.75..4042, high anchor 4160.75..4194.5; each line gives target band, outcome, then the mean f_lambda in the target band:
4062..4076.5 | 0.6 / 1.05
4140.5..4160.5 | 0.6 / 1.03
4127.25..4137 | 0.6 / 0.998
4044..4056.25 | 0.9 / 1.01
